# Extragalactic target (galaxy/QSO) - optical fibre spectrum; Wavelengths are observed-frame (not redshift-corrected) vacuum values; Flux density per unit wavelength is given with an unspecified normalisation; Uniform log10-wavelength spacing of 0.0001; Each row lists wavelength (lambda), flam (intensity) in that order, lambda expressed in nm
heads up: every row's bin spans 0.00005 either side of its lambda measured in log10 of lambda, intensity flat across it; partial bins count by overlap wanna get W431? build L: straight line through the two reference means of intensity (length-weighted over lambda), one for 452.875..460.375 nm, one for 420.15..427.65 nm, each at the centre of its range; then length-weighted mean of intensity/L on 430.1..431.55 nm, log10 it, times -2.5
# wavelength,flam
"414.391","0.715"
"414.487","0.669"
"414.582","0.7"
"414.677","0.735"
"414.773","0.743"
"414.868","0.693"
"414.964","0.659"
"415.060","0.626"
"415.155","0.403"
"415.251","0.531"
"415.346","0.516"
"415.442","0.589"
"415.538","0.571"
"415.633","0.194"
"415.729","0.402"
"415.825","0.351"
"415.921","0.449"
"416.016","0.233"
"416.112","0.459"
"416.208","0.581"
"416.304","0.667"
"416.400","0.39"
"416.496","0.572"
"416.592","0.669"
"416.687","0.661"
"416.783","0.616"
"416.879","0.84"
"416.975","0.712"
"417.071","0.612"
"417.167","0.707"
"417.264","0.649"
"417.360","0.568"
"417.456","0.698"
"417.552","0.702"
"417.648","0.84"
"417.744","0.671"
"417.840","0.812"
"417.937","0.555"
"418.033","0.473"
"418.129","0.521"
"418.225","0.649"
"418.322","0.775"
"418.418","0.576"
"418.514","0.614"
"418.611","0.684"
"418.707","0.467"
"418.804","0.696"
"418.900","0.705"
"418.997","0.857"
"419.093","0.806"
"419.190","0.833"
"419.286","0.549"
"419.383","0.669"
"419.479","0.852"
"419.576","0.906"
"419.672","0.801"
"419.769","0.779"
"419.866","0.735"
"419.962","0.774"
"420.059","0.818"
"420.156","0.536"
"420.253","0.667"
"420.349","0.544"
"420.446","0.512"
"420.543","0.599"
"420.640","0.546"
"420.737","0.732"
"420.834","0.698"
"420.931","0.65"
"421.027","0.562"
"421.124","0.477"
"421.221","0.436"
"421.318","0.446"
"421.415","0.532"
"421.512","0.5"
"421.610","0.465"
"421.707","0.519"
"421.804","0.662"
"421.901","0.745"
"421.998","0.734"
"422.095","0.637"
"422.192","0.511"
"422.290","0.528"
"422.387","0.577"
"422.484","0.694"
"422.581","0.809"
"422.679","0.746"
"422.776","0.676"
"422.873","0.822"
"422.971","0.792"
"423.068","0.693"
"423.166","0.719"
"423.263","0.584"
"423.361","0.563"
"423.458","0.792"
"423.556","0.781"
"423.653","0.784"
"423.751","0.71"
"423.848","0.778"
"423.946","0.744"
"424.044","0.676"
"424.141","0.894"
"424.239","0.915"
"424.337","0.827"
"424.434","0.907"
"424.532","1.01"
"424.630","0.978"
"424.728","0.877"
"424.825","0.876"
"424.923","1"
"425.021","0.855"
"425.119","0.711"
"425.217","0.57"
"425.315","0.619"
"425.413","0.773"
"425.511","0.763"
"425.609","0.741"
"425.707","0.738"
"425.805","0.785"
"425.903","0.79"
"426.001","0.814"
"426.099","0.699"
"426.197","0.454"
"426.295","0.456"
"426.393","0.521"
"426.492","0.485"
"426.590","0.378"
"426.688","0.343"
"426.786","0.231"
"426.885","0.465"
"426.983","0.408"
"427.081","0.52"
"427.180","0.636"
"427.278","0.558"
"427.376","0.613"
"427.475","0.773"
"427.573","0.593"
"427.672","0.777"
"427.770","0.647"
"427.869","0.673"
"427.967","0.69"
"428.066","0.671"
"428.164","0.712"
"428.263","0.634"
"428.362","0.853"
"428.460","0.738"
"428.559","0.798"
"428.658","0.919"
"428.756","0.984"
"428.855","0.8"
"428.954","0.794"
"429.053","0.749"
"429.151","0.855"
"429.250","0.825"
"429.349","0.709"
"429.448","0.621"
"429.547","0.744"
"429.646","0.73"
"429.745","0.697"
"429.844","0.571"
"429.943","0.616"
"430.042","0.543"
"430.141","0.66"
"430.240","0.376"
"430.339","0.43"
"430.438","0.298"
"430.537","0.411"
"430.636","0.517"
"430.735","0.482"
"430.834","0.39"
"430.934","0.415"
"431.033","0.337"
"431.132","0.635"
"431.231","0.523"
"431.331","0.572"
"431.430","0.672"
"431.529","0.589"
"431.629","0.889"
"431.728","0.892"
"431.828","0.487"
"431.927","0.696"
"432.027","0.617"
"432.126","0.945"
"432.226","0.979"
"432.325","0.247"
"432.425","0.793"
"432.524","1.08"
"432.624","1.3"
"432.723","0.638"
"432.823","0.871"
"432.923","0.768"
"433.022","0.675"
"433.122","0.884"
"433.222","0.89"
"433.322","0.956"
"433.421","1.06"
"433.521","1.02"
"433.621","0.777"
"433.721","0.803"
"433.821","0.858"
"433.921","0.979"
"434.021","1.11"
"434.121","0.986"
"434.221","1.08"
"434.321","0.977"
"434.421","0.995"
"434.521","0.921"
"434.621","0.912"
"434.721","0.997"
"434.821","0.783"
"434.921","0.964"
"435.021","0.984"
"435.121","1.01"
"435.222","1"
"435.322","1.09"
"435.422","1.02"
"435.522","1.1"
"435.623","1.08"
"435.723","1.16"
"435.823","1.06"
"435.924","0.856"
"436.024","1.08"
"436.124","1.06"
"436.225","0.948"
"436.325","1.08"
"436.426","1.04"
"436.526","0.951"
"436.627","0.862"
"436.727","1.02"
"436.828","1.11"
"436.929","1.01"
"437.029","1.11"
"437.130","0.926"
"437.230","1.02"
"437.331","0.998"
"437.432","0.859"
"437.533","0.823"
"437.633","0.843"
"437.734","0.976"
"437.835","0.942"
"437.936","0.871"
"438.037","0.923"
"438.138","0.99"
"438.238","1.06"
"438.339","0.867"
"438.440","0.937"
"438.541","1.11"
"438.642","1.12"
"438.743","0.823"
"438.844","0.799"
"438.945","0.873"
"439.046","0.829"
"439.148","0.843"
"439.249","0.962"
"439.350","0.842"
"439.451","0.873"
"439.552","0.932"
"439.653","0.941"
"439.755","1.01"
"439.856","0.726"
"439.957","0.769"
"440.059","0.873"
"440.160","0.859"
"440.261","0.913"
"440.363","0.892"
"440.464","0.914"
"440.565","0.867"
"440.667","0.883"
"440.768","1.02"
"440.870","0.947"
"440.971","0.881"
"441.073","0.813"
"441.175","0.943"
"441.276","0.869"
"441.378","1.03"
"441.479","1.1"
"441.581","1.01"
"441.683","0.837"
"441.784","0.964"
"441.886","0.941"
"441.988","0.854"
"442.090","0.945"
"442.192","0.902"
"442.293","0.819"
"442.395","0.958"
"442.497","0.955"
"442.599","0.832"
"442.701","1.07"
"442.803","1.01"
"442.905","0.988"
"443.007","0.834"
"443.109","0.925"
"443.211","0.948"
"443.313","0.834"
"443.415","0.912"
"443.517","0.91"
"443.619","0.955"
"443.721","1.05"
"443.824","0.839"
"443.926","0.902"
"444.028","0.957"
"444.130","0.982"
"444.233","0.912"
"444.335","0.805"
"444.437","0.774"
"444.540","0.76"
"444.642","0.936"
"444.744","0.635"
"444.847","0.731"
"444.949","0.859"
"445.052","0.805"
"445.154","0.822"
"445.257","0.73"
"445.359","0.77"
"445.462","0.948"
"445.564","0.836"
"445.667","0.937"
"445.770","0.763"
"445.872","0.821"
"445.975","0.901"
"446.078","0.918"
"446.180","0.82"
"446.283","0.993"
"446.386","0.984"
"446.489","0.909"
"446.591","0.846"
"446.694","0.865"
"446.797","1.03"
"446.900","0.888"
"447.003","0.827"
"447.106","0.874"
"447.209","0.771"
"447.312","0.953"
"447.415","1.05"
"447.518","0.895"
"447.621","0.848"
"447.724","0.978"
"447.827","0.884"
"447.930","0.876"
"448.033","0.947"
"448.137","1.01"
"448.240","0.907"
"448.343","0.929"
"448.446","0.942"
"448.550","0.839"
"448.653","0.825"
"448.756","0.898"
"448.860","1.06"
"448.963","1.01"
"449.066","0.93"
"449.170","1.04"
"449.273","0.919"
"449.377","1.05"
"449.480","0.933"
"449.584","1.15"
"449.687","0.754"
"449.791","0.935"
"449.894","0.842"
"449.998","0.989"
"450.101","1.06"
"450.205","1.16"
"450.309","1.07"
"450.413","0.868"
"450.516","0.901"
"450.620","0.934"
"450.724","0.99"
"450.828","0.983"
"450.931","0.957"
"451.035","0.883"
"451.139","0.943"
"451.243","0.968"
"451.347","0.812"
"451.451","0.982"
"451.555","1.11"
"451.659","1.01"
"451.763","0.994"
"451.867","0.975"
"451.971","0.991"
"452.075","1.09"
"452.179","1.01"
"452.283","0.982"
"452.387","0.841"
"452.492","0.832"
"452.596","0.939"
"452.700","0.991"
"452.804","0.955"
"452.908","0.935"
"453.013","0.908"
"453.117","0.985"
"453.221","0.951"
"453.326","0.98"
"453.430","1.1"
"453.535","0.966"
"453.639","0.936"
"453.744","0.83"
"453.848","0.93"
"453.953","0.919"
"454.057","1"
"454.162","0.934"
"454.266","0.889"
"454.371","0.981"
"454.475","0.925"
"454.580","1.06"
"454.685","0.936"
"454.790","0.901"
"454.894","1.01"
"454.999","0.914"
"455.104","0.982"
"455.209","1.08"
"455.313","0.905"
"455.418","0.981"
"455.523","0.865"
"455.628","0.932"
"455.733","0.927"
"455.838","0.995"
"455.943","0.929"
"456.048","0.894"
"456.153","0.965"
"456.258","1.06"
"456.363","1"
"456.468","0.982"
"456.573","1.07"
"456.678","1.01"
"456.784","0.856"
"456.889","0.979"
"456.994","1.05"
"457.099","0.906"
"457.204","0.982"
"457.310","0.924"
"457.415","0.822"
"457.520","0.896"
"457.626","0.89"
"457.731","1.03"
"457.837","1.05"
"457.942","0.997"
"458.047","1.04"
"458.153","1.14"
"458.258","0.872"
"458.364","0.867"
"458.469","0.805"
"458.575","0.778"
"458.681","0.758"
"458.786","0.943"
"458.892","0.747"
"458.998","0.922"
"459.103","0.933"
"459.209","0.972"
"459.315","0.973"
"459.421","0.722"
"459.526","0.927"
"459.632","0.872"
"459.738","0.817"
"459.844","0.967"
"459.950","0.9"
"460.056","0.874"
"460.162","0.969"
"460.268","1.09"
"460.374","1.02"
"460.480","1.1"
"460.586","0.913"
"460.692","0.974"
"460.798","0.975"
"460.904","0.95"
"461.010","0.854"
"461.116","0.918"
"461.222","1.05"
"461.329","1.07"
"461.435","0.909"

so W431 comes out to 0.43 mag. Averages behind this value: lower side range 0.66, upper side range 0.942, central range 0.484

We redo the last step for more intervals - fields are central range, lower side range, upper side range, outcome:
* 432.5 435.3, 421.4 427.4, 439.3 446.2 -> -0.190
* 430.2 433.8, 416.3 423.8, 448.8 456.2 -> 0.116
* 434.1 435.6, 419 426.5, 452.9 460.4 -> -0.249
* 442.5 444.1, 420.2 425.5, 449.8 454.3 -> -0.062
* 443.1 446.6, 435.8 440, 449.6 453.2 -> 0.099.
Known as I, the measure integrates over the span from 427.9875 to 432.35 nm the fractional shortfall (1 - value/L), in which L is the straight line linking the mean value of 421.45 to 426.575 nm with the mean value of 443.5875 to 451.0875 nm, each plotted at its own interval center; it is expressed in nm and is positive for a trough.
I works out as 0.64 nm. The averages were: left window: 0.715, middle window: 0.653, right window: 0.909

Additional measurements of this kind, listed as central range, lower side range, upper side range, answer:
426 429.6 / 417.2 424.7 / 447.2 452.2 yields 0.49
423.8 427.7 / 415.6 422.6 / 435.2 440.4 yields 0.26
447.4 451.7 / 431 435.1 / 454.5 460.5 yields -0.21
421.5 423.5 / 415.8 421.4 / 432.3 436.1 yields 0.16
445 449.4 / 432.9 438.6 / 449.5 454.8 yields 0.28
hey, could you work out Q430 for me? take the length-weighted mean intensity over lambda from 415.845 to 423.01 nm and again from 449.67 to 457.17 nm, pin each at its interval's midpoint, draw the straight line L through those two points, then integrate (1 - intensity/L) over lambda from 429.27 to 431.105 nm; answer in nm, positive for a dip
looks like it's 0.51 nm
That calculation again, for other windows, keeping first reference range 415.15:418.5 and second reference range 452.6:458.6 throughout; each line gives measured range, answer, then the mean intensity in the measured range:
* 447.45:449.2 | -0.090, 0.93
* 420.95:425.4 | -0.431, 0.706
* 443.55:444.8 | -0.046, 0.875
